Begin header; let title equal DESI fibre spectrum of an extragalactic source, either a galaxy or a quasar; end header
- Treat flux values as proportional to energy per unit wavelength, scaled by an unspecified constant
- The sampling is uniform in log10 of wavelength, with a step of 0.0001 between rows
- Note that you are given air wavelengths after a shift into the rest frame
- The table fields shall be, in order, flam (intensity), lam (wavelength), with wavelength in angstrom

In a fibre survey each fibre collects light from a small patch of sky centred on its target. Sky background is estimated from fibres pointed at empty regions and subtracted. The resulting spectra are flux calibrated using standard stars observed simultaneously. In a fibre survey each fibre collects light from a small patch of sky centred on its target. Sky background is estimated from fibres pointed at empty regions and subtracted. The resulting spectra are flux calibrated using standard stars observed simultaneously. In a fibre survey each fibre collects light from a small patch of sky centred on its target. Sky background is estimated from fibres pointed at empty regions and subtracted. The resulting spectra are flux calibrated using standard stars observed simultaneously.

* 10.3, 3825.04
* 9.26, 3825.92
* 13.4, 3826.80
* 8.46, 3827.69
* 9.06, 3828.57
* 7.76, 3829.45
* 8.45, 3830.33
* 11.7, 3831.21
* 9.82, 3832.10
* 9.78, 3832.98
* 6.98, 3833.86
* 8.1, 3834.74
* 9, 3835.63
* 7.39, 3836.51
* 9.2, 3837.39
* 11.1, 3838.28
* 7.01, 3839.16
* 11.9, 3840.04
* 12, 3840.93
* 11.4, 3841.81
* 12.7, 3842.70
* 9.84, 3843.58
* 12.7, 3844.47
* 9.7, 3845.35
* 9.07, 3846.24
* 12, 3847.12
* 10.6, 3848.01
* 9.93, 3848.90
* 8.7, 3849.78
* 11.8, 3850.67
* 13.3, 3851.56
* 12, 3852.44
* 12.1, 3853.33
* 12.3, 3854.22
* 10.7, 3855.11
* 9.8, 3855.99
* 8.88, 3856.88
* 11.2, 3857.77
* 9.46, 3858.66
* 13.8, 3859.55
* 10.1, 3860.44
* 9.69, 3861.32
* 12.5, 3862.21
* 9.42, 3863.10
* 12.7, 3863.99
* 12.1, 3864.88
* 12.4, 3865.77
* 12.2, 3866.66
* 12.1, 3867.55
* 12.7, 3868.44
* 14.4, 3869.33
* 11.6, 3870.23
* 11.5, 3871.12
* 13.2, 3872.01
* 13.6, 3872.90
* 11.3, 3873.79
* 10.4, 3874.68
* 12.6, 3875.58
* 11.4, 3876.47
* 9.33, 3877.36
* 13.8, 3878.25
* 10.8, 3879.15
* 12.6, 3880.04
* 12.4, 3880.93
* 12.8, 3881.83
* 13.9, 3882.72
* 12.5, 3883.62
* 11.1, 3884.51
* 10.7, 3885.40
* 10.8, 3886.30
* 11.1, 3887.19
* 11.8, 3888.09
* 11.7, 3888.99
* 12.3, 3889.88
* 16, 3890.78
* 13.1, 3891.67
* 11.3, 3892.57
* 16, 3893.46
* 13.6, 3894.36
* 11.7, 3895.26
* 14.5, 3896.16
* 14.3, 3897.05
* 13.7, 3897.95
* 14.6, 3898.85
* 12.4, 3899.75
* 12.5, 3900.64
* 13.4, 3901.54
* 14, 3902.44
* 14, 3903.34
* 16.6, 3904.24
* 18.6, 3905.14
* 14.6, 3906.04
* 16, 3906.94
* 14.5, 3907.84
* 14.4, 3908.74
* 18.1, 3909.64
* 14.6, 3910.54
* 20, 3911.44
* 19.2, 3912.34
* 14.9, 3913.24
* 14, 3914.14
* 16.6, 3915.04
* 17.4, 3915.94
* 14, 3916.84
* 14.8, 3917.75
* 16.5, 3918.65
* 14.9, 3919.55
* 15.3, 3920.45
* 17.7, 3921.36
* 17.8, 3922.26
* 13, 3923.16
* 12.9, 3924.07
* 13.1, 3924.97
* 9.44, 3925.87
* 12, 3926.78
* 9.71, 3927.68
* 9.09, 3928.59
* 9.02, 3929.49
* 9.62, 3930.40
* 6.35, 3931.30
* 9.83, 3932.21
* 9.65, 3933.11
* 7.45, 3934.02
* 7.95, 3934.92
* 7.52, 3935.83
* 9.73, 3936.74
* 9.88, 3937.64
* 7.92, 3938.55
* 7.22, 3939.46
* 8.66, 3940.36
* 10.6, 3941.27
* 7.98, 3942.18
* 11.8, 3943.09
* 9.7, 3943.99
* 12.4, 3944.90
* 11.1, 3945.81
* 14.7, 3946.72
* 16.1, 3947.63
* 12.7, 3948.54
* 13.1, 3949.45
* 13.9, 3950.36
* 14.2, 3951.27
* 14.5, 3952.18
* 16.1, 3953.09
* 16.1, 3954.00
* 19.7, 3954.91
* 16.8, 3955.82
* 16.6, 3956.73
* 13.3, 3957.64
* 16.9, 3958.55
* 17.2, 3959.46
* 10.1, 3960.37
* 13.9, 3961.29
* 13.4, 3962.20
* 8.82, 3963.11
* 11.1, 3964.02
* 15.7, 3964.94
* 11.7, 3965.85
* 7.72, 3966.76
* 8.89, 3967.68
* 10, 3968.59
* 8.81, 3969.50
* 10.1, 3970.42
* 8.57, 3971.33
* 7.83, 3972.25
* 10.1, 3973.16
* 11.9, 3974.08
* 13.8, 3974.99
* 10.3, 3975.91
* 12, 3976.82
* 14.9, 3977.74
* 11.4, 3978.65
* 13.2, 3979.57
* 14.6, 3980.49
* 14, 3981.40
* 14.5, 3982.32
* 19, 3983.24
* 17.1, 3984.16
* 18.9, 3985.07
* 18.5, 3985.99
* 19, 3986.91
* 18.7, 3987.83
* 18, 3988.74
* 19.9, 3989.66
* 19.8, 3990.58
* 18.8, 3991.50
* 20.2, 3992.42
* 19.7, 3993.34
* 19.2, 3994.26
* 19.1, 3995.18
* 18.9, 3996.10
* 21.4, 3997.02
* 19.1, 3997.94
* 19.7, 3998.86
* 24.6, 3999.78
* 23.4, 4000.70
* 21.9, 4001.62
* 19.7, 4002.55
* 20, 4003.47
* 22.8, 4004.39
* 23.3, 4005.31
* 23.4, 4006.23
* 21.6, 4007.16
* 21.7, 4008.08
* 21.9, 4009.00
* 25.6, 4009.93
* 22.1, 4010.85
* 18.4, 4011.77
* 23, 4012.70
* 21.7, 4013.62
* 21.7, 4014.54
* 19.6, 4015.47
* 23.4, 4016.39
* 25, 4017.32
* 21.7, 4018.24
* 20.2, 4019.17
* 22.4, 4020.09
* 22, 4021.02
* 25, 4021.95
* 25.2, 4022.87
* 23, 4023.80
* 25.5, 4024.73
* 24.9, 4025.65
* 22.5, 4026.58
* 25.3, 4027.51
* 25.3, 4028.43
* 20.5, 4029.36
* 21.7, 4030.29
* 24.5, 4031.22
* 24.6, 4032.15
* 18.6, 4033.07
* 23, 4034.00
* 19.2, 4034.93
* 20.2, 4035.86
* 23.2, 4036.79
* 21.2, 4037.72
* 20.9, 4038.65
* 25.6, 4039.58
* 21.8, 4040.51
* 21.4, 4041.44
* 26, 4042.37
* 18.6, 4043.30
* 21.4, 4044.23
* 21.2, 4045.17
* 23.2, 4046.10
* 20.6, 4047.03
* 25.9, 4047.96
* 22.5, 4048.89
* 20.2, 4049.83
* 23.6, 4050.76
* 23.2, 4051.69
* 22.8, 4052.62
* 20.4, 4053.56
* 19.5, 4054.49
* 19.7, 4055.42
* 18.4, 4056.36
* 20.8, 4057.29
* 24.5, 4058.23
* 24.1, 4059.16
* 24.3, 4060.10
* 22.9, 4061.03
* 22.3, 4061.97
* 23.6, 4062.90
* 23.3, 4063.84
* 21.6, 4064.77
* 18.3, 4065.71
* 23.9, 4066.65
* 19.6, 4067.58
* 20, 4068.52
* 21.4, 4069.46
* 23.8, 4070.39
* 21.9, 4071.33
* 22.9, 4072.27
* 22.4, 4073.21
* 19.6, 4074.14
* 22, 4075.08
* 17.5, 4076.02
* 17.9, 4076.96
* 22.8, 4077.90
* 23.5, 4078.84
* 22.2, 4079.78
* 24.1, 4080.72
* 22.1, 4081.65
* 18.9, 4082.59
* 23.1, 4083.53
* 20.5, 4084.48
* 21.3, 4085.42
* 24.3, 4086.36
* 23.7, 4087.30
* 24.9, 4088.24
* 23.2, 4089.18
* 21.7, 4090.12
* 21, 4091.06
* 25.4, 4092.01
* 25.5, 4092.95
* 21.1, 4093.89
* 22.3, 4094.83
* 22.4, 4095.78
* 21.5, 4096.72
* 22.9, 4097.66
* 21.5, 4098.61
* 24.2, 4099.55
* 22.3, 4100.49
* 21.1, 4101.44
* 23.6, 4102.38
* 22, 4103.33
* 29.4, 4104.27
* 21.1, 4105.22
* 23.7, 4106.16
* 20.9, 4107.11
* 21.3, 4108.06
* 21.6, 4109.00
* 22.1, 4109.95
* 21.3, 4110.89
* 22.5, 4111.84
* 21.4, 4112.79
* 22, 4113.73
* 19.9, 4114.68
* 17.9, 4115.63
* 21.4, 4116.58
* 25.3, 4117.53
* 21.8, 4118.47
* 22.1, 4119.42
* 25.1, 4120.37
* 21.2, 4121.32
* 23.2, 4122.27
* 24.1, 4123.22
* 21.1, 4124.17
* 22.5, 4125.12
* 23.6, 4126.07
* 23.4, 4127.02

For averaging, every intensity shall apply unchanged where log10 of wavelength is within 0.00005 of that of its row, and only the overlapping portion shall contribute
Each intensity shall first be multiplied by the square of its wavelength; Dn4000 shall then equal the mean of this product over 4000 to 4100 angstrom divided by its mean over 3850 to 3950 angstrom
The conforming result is 1.92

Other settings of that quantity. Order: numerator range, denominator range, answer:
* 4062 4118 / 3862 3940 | 1.91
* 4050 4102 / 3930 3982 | 1.99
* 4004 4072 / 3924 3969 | 2.00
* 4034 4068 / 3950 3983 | 1.78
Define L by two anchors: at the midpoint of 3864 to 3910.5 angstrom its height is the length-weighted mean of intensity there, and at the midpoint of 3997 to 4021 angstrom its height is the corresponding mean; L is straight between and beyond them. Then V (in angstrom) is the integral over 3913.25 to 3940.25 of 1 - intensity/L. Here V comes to 6.9 angstrom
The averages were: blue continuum 13.1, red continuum 21.9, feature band 11.7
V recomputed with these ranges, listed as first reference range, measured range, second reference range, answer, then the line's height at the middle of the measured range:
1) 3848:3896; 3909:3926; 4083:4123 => -2.00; 14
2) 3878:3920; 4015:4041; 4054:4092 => -3.73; 19.9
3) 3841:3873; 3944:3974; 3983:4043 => 8.65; 18.1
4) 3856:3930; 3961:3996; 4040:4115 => 6.16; 17.3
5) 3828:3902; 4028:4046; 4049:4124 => -2.11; 19.8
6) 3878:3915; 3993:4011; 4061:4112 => -2.84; 18.5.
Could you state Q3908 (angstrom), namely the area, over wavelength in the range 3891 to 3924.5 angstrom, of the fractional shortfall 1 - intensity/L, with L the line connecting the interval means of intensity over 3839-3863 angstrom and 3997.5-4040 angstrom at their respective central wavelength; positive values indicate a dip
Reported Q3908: -0.44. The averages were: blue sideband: 11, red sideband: 22.4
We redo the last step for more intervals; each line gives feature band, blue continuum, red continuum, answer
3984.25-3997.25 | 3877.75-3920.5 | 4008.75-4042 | 0.7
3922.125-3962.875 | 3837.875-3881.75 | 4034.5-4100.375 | 9.7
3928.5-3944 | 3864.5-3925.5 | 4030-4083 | 6.8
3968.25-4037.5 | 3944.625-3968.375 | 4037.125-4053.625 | -4.0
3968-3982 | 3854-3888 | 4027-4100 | 4.8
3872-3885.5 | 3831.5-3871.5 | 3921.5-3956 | -1.2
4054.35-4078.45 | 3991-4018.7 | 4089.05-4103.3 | 0.7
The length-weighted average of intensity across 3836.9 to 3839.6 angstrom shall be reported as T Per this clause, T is 9.08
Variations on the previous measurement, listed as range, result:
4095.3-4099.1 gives 22.1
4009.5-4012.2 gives 22.1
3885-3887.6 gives 10.9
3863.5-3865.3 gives 12.3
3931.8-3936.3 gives 8.47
